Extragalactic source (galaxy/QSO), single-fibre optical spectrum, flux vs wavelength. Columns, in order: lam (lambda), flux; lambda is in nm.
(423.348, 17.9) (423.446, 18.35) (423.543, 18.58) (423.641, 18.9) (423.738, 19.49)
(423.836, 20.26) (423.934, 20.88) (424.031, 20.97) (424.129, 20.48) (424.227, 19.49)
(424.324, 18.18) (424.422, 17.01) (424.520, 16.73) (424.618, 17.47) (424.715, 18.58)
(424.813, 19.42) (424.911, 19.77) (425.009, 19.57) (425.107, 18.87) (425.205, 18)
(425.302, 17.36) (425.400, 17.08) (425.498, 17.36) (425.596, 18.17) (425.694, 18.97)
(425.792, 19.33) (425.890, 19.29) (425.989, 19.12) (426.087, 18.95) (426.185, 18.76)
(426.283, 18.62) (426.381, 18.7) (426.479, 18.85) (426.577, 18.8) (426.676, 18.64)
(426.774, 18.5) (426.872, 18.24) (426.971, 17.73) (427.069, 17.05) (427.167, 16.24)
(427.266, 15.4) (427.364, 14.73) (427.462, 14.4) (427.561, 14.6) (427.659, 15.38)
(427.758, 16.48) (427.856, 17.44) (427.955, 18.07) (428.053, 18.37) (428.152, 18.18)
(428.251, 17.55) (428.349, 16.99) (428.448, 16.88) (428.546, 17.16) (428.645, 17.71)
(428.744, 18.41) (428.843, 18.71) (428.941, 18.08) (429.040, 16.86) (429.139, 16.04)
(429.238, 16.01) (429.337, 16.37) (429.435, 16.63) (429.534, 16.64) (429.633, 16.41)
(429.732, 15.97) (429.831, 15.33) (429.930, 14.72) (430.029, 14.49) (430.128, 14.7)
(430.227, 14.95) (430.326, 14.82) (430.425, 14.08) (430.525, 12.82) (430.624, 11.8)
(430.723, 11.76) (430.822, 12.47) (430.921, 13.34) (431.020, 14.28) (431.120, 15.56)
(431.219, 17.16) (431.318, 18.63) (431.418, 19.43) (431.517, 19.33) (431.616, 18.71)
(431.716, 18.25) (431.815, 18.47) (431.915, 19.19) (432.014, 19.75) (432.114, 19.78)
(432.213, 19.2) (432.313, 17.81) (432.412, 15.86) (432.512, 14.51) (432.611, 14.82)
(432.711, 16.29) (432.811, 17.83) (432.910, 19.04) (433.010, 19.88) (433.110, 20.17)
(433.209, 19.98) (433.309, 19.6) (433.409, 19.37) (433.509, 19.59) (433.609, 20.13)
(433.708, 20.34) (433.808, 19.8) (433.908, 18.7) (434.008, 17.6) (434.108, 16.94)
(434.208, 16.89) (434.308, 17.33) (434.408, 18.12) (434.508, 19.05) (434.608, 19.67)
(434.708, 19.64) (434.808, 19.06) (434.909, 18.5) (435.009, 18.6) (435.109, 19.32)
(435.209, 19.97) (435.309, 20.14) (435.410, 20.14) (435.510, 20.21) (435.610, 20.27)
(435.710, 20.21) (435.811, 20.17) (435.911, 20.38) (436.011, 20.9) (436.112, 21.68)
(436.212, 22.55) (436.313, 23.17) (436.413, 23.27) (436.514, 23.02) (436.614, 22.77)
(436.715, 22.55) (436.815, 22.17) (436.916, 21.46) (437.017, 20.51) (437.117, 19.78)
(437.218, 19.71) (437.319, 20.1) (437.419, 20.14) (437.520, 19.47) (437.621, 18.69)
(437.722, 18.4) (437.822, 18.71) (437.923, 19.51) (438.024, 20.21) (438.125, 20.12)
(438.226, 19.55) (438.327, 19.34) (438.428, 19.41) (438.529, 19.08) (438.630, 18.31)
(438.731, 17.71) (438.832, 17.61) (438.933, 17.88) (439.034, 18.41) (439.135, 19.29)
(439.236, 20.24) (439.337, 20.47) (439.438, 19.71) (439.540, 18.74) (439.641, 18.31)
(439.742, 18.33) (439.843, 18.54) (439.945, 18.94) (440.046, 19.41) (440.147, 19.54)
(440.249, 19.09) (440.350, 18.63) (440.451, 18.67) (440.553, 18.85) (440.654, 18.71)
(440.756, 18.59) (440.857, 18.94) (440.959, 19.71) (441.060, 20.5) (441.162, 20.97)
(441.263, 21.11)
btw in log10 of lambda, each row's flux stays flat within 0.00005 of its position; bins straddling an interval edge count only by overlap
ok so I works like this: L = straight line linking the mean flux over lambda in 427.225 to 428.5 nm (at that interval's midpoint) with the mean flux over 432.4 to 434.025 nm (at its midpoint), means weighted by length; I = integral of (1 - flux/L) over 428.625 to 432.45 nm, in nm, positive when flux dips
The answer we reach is 0.241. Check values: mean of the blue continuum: 16.5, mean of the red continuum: 18.5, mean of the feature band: 16.4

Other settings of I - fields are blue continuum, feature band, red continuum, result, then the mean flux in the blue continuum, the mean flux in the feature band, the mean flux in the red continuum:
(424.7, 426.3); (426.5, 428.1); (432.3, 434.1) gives 0.14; 18.7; 16.9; 18.4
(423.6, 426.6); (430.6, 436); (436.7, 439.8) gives 0.27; 18.8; 18.3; 19.4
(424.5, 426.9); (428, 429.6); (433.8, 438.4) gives 0.14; 18.6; 17.3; 20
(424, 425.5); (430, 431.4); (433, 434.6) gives 0.32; 18.5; 14.5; 19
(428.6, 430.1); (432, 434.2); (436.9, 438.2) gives -0.06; 16.5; 18.4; 19.7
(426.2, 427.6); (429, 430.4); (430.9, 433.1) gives 0.15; 17.2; 15.7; 17.7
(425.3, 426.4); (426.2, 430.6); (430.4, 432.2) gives 0.23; 18.5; 16.6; 16.5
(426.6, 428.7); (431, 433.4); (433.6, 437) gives 0.09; 17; 18.1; 20.1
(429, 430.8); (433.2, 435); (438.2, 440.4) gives -0.23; 15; 18.9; 18.9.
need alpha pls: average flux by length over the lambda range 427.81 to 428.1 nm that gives 18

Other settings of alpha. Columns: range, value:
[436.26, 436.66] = 23.1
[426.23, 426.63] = 18.7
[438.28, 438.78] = 18.8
